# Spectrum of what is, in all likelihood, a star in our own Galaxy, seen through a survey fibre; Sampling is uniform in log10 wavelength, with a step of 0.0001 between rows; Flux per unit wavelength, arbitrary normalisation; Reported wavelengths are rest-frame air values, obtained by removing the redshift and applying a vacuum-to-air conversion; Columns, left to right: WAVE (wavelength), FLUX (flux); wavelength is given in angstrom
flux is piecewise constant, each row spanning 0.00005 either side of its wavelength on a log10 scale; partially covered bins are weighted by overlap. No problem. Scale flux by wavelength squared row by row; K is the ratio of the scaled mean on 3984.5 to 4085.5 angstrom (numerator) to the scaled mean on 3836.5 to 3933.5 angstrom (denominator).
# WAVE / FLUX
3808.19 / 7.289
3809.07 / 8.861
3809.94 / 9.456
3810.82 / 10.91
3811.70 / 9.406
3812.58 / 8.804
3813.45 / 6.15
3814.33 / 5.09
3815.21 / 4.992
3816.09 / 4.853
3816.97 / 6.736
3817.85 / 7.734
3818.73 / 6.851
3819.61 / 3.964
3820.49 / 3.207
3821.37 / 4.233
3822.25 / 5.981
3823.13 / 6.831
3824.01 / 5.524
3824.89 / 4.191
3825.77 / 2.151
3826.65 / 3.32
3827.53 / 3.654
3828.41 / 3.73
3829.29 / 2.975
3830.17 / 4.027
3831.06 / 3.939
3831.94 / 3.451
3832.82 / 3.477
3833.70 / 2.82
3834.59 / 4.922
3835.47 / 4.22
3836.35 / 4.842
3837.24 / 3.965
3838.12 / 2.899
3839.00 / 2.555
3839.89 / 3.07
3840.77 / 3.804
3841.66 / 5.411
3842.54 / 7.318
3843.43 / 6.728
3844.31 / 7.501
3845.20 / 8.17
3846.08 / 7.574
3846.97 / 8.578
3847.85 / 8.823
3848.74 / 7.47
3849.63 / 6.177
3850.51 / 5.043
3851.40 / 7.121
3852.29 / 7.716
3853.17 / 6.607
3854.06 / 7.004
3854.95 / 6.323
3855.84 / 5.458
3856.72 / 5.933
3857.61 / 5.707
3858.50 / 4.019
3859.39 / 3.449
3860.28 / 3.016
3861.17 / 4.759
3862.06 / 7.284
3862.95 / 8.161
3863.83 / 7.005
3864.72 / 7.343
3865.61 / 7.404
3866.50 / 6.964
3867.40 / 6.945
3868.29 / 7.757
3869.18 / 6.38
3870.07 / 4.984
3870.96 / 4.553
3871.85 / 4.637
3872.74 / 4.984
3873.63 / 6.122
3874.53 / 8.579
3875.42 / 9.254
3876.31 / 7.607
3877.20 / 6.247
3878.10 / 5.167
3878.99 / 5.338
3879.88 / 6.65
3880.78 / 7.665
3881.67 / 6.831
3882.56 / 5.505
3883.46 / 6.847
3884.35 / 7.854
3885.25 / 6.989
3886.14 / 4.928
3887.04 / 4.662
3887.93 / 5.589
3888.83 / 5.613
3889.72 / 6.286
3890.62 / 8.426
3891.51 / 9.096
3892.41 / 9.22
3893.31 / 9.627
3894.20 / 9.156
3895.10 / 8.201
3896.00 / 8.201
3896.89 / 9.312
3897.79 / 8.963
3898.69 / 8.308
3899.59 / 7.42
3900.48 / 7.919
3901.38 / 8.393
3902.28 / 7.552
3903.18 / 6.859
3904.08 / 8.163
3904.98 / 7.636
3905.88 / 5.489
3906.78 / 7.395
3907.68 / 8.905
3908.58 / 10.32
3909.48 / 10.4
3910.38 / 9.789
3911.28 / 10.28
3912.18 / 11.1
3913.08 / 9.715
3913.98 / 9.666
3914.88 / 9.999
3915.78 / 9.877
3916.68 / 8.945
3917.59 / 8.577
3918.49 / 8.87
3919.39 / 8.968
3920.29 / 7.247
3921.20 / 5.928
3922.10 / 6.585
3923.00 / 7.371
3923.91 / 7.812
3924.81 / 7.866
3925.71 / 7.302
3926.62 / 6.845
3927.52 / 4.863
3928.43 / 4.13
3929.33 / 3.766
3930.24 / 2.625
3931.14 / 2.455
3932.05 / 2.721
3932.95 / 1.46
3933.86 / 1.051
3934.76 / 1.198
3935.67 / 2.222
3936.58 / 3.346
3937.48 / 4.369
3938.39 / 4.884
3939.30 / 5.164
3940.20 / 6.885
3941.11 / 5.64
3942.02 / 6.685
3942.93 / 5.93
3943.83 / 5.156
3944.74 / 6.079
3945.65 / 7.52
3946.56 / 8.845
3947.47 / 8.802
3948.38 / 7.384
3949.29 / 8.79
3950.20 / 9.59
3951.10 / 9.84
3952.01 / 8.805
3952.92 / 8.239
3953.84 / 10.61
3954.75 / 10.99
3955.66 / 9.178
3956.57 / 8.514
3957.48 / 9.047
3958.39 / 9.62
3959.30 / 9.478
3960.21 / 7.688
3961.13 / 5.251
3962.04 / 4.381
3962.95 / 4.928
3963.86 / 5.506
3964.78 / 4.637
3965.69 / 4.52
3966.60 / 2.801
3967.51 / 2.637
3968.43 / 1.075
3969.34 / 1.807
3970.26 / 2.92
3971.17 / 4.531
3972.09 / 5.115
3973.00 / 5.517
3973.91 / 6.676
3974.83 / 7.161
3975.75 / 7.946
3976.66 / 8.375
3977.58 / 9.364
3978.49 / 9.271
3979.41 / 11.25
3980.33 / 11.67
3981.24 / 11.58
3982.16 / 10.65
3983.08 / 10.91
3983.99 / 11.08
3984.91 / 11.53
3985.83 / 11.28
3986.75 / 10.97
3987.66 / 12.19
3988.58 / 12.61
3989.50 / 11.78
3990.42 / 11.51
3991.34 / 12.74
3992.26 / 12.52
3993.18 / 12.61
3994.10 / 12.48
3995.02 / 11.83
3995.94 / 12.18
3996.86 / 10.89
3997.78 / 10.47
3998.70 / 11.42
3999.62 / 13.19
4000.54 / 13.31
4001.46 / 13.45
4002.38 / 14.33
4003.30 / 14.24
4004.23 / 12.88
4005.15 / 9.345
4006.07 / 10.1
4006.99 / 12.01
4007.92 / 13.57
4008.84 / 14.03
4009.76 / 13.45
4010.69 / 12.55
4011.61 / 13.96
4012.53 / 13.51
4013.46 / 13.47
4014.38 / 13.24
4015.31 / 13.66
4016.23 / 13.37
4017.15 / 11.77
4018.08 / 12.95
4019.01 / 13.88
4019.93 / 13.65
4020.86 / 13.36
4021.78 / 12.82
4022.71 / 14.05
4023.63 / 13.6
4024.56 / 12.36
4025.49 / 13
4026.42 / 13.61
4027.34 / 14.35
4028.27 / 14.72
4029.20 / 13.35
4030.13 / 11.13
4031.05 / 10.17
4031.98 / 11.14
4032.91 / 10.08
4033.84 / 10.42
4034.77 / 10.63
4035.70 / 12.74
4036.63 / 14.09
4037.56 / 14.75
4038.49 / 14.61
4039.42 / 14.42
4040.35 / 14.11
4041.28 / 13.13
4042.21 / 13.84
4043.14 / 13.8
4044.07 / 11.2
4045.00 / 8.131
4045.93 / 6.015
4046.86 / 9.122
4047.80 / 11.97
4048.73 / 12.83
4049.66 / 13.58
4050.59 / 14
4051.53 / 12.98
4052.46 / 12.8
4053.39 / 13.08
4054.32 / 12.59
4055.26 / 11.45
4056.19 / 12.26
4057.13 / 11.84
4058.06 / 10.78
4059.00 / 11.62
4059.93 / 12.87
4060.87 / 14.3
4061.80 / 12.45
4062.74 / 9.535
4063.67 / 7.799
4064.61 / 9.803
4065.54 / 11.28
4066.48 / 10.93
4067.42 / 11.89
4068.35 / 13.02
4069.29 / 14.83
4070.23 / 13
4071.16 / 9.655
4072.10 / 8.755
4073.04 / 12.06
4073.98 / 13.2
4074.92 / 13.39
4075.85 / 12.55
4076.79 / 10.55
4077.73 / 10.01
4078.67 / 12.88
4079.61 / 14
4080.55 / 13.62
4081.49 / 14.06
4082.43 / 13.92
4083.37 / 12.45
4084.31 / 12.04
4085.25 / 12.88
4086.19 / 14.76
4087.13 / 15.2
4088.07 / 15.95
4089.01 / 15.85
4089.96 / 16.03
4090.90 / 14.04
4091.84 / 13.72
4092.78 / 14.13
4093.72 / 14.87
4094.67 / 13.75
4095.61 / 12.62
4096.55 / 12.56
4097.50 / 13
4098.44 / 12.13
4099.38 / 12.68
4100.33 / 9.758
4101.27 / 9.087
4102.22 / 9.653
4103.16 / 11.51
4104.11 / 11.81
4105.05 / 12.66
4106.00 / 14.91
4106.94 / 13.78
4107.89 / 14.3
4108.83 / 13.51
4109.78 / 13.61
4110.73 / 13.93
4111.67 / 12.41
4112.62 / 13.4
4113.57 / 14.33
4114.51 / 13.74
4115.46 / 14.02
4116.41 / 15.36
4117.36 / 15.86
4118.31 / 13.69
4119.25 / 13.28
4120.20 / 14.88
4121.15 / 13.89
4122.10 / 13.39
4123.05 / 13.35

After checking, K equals 1.95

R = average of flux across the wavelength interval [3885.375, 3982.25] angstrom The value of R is 7.07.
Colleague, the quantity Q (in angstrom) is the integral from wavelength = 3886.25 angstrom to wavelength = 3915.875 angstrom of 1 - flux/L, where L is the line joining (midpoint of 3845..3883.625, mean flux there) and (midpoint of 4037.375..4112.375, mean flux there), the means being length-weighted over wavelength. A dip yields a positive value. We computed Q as -3.15 angstrom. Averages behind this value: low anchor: 6.47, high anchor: 12.6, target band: 8.36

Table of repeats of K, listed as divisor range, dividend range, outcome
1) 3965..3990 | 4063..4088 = 1.61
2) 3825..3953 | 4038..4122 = 2.17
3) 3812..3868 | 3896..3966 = 1.35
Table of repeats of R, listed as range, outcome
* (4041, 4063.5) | 11.9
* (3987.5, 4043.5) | 12.8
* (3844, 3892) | 6.52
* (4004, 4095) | 12.6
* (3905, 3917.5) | 9.29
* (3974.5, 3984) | 9.92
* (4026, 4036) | 12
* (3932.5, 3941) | 3.49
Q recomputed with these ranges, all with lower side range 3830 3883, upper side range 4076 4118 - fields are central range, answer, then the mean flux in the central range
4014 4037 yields -3.4 angstrom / 12.7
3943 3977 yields 8.6 angstrom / 6.74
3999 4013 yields -3.2 angstrom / 12.9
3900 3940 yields 5.2 angstrom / 6.72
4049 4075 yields 0.5 angstrom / 12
